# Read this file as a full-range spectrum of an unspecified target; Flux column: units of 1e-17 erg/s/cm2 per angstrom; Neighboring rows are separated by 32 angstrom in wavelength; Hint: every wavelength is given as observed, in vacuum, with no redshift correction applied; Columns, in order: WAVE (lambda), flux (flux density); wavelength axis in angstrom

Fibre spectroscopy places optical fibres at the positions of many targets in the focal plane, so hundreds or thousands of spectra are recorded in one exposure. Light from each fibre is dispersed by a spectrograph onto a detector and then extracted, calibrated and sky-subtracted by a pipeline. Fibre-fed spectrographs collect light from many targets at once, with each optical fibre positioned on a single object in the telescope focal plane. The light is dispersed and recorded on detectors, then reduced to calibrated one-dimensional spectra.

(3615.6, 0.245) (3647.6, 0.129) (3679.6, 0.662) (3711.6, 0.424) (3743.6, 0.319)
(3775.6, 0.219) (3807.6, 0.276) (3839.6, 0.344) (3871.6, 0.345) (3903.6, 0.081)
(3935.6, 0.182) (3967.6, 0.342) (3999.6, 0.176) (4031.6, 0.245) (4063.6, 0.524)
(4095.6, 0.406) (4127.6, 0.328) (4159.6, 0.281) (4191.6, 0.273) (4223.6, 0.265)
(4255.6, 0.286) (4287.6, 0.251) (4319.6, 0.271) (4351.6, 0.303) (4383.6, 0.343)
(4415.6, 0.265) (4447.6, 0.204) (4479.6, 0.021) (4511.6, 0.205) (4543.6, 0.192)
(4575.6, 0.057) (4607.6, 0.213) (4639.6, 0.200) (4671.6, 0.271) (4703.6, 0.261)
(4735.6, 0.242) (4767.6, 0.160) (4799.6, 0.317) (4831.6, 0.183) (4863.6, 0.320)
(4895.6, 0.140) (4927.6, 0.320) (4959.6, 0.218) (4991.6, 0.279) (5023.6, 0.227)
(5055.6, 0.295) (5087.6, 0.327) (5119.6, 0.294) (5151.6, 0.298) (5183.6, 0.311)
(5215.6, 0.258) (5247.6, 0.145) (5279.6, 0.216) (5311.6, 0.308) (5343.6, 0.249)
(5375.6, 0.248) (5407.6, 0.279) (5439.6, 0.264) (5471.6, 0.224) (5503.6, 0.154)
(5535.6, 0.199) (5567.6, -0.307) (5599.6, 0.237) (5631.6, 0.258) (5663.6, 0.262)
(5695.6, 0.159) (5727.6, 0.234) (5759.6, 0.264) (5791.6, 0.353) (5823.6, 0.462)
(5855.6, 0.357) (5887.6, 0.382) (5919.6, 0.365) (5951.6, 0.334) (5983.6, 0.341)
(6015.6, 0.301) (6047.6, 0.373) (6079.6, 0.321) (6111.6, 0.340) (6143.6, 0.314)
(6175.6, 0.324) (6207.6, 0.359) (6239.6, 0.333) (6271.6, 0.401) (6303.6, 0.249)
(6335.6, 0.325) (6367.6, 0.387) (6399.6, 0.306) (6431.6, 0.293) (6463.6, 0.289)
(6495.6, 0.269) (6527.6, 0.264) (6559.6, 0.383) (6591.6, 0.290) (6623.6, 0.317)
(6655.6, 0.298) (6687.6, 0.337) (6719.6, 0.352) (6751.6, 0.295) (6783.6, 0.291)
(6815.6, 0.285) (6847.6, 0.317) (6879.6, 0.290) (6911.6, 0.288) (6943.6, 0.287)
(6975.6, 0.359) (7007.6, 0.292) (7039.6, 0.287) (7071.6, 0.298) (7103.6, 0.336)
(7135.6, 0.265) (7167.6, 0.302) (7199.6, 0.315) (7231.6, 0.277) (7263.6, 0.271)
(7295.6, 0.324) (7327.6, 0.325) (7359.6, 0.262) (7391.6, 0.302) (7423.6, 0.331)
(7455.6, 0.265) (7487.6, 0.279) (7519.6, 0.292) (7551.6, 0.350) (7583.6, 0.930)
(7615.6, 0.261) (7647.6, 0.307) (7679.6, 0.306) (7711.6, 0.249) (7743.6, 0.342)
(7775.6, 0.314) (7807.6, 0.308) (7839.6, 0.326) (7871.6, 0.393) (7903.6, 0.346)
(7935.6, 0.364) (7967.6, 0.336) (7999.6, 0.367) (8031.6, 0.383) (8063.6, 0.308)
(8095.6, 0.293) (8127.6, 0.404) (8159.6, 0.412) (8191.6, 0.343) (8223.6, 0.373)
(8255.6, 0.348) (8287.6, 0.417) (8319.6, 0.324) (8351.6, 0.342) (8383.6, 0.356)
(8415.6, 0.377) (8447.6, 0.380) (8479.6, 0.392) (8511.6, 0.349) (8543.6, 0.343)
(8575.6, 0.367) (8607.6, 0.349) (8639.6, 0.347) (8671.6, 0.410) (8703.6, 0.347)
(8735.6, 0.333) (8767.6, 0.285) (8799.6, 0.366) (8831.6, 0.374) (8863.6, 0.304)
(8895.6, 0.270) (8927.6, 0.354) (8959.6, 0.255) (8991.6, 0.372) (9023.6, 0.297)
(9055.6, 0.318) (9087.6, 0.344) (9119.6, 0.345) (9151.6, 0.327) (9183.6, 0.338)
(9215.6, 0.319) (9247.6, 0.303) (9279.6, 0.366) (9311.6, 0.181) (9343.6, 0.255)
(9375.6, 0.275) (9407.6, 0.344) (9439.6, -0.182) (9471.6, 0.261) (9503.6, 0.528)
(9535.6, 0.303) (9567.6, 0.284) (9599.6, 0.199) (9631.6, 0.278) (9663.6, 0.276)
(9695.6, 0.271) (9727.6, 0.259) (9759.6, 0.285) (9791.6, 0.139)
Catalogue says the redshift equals 1.031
